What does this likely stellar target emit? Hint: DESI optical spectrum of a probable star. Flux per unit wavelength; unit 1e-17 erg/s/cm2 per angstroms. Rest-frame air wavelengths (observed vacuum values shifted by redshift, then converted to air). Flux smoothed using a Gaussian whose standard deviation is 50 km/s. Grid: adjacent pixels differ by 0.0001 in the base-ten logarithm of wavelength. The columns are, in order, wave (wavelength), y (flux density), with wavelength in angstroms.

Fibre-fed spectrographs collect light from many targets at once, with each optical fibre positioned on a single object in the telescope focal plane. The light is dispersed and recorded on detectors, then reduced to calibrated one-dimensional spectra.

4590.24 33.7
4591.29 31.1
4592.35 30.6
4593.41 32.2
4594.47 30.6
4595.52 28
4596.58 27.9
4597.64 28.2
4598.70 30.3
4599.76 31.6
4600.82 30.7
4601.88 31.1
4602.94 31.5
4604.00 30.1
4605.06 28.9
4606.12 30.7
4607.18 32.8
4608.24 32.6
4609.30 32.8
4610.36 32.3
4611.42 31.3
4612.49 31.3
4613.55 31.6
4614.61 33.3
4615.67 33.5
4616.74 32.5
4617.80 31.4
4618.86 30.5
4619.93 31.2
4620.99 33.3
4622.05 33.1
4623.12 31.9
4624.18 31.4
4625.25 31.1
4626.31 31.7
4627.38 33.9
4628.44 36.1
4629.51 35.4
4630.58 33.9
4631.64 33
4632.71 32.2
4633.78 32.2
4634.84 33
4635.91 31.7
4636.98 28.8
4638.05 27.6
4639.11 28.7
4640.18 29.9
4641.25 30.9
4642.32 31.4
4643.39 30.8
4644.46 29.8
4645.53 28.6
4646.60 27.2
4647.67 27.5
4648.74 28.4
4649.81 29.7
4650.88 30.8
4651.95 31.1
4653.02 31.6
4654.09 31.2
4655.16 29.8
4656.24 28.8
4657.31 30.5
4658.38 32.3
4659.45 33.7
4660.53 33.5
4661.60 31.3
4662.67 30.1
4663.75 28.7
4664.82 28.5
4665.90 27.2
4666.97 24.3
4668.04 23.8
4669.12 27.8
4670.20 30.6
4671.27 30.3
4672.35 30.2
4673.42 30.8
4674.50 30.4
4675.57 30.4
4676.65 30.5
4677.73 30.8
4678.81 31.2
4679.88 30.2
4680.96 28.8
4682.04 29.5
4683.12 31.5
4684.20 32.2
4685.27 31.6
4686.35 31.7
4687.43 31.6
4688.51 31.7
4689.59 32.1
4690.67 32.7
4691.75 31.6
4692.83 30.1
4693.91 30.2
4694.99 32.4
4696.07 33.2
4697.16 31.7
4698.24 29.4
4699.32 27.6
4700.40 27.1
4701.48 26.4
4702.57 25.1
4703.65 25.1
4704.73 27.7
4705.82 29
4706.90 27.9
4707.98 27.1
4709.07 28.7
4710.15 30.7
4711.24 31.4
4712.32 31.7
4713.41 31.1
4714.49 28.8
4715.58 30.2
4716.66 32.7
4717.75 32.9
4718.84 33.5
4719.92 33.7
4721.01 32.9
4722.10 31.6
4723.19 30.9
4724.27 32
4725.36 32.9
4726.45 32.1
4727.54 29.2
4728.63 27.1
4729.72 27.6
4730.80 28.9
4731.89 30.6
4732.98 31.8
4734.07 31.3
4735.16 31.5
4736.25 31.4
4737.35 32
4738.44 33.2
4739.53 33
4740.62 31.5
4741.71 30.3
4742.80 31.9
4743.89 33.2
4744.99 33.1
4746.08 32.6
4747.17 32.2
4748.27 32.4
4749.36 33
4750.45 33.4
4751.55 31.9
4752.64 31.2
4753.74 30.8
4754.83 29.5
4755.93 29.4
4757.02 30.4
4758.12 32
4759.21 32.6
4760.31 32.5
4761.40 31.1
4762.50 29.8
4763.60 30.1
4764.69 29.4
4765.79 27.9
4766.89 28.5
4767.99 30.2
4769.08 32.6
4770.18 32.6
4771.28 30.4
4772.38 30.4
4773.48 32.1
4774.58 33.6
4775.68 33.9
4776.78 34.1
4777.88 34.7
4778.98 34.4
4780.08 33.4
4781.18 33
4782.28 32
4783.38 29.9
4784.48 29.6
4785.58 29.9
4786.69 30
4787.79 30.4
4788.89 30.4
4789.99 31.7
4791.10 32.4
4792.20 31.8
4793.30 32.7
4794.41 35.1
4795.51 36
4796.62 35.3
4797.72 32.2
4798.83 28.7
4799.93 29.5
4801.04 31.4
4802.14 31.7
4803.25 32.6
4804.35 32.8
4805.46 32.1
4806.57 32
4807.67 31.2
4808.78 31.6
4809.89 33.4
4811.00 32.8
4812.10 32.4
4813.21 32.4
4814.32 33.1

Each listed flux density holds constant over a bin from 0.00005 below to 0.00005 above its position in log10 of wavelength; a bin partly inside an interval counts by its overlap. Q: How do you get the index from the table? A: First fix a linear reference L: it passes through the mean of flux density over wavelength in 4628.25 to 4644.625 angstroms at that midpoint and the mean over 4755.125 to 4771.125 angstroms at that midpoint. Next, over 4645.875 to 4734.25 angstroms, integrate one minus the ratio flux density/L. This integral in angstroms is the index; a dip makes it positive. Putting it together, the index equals 2.8 angstroms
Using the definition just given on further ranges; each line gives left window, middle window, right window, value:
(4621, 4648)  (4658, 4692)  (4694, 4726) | 0.4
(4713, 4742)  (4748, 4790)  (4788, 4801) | 0.6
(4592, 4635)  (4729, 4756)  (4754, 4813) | 0.2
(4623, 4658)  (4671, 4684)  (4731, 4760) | 0.3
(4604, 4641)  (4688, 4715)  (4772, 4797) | 2.1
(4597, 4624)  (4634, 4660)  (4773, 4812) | 1.2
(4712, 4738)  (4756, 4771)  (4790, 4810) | 0.5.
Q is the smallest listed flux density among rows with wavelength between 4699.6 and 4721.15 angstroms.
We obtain 25.1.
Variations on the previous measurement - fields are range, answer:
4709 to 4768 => 27.1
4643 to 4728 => 23.8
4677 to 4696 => 28.8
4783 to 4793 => 29.6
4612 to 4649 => 27.2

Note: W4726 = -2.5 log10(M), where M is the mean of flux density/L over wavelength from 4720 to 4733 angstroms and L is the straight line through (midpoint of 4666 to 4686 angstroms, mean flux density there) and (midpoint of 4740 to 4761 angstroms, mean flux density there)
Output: 0.015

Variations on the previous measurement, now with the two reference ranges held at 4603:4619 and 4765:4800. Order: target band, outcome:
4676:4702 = 0.04 mag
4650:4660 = 0.03 mag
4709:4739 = 0.02 mag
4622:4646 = 0.01 mag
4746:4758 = 0.01 mag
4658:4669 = 0.09 mag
